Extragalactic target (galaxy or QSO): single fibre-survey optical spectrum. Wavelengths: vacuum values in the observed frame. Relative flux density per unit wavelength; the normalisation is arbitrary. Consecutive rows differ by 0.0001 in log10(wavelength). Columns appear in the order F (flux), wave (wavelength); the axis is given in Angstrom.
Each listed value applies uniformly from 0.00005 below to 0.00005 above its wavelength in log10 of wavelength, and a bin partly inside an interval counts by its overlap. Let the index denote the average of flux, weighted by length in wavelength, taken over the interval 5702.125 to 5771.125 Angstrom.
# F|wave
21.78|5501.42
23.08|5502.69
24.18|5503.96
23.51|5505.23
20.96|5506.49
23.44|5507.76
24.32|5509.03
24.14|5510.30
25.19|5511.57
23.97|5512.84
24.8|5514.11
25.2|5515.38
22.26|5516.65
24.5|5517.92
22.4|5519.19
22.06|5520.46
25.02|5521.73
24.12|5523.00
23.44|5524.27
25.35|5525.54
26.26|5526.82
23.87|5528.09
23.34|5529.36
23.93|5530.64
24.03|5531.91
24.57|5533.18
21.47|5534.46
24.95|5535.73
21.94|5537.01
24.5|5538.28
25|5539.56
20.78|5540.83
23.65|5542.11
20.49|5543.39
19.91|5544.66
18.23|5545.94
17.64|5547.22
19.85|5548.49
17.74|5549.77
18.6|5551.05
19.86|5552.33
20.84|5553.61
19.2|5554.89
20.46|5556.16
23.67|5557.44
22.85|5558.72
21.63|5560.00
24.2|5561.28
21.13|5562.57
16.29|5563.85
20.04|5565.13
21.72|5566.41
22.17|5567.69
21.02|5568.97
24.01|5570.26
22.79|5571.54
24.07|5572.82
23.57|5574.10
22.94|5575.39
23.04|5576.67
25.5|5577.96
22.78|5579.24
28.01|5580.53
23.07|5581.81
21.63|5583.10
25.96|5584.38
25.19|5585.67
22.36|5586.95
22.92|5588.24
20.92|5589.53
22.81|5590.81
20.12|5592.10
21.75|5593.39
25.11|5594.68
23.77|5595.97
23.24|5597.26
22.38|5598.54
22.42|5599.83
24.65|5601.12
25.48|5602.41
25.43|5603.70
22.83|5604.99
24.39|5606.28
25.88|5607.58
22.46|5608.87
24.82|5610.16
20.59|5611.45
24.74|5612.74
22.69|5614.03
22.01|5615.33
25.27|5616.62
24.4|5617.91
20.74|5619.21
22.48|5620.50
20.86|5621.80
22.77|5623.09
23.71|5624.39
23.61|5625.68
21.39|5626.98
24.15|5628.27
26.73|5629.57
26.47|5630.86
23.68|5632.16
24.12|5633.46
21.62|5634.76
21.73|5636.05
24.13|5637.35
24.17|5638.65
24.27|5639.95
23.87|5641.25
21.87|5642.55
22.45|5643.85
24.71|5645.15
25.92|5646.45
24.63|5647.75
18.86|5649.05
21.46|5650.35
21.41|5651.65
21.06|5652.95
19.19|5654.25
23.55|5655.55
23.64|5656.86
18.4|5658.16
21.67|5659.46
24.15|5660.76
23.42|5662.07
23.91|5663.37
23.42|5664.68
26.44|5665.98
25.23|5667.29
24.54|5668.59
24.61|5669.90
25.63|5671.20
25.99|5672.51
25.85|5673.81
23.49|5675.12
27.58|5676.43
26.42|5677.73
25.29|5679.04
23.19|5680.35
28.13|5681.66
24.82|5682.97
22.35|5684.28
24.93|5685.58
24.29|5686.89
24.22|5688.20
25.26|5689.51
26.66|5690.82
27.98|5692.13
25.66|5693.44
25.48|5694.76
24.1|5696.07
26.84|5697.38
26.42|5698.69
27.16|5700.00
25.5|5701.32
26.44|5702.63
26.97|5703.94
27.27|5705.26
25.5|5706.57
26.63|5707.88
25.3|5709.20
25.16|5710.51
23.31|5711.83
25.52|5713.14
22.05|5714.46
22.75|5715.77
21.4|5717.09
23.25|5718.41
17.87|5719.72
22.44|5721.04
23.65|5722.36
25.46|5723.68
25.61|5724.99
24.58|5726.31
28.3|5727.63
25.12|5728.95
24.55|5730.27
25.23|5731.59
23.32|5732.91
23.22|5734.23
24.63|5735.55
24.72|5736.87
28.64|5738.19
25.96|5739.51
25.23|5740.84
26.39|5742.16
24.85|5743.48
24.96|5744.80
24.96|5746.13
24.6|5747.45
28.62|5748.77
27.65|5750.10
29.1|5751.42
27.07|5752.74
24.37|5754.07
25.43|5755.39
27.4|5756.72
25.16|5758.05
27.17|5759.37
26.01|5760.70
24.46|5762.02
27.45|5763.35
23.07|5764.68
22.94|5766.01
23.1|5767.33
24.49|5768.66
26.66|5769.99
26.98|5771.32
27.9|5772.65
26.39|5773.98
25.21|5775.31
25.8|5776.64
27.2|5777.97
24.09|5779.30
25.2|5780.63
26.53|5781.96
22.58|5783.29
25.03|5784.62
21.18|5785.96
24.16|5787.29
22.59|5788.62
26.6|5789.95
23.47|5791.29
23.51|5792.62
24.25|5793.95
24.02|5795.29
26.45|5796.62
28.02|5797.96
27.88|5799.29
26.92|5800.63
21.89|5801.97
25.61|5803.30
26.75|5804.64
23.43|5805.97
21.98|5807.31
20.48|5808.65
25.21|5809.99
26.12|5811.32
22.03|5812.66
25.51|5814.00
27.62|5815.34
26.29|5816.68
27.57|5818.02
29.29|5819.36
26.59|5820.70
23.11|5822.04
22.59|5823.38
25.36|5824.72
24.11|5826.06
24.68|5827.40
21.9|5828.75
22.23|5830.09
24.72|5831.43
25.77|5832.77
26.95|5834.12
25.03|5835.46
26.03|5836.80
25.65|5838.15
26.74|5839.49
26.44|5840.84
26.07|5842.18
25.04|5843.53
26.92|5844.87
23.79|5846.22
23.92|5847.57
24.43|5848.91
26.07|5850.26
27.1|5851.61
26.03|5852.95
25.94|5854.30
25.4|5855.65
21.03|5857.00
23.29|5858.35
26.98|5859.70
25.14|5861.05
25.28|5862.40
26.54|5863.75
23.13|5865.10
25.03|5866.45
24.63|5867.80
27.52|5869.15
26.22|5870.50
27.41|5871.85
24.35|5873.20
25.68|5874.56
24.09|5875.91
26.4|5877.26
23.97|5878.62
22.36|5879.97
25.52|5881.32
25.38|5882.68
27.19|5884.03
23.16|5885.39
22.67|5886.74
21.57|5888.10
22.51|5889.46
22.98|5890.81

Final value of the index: 25.1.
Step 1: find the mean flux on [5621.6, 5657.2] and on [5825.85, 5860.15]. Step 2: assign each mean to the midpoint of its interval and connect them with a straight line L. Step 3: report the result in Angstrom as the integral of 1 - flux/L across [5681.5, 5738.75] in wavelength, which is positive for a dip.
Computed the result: -2.78 Angstrom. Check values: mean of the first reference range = 23.1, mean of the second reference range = 25.1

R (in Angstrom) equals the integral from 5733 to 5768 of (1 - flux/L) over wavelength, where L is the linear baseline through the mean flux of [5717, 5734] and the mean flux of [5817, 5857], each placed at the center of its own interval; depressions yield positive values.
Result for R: -2.0 Angstrom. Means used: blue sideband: 24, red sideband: 25.3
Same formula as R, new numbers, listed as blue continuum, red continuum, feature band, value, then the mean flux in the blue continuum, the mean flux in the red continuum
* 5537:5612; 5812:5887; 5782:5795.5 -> 0.39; 22.4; 25.2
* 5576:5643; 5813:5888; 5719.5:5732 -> -0.09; 23.5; 25.2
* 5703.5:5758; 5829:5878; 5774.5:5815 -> 0.85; 25.1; 25.3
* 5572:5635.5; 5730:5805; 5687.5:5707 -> -1.20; 23.5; 25.4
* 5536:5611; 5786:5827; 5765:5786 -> -0.49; 22.4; 24.9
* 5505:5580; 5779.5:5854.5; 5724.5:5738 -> -0.45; 22.5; 25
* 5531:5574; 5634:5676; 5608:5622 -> -0.19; 21.5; 23.3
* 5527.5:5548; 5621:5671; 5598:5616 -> -0.56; 22.4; 23.2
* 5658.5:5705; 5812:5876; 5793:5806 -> -0.16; 25.2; 25.3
